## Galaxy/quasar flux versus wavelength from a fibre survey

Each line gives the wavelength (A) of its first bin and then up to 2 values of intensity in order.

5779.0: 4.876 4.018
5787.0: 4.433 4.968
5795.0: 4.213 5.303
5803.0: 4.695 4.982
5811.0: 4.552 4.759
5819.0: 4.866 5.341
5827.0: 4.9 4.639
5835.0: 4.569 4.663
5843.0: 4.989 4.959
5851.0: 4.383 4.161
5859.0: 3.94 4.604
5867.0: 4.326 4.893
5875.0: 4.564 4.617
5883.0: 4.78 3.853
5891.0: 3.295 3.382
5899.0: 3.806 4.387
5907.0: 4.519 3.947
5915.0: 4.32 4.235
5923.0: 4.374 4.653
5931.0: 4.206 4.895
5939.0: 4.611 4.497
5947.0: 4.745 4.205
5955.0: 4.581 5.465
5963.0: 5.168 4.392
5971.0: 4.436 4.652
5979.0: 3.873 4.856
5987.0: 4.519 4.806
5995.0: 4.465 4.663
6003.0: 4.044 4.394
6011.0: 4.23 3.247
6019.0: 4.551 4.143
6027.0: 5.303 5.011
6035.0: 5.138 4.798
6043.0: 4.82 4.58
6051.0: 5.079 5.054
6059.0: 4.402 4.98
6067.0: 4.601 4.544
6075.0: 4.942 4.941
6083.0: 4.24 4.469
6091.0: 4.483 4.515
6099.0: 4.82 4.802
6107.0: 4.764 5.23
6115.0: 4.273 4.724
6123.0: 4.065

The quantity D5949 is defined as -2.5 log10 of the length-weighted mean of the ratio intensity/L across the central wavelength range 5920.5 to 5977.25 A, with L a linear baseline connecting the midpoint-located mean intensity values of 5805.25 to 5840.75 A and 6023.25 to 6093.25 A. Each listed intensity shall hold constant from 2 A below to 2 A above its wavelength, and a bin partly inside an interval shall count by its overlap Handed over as 0.04 mag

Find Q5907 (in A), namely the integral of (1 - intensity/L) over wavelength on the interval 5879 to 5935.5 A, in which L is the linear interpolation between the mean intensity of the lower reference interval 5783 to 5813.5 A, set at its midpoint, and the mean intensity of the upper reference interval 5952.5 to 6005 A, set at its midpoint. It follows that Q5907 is 5.51 A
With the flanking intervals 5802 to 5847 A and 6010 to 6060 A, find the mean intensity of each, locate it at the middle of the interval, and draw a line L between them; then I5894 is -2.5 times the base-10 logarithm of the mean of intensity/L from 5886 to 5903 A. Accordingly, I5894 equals 0.286 mag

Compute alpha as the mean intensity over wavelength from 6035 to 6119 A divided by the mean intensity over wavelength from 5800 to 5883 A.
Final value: 1.0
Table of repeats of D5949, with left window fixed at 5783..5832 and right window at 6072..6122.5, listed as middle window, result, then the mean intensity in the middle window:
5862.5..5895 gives 0.11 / 4.29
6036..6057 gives -0.04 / 4.88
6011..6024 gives 0.17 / 4.01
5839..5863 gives 0.06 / 4.51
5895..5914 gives 0.16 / 4.09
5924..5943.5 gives 0.04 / 4.57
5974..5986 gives 0.06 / 4.45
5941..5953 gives 0.06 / 4.48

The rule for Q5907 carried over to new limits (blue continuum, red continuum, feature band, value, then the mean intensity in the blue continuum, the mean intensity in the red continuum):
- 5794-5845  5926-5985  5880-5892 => 1.6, 4.82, 4.62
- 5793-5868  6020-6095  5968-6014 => 2.9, 4.68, 4.74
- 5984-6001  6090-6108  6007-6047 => 0.6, 4.63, 4.68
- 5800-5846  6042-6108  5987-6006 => 1.0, 4.83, 4.71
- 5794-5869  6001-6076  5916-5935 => 1.0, 4.68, 4.62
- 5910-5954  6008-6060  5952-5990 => -1.1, 4.44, 4.64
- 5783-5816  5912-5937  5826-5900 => 2.8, 4.69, 4.43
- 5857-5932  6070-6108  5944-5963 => -1.8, 4.25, 4.65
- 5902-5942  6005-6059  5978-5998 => 0.0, 4.42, 4.63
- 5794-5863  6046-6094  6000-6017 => 2.4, 4.71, 4.69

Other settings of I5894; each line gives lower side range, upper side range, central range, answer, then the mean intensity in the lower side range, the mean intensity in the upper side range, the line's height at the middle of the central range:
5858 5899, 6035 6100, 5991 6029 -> 0.049 mag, 4.21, 4.72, 4.56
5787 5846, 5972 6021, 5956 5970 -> -0.114 mag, 4.81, 4.36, 4.44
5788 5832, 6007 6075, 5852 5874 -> 0.094 mag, 4.83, 4.66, 4.79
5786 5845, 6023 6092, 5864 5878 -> 0.045 mag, 4.8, 4.77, 4.79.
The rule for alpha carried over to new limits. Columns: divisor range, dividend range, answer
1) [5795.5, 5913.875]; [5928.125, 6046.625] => 1.02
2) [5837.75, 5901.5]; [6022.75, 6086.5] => 1.11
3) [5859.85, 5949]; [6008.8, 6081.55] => 1.08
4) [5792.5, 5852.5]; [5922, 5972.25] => 0.97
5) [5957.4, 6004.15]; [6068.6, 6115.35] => 1.01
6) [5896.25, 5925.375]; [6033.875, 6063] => 1.15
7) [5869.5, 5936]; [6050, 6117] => 1.10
